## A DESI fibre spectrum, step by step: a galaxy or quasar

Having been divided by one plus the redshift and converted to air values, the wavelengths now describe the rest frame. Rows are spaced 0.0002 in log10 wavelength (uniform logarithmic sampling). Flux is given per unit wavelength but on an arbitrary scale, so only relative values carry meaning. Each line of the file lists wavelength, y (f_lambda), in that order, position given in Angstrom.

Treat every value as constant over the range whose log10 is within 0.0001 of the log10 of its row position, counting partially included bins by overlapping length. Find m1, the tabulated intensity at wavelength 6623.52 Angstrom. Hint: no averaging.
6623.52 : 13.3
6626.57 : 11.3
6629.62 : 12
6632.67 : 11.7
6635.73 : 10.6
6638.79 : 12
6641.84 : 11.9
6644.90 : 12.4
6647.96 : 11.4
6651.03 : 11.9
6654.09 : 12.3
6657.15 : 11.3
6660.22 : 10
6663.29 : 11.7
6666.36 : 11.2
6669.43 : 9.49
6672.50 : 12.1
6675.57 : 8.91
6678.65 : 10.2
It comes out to 13.3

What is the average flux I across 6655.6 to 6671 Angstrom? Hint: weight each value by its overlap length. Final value 10.7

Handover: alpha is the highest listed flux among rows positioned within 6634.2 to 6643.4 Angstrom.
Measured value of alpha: 12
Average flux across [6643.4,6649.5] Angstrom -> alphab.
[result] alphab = 11.9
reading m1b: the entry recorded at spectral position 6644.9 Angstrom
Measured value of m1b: 12.4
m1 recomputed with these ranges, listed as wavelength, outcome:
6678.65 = 10.2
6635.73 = 10.6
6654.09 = 12.3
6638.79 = 12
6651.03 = 11.9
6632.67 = 11.7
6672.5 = 12.1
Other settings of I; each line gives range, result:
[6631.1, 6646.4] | 11.7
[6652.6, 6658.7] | 11.8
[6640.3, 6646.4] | 12.2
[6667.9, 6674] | 10.8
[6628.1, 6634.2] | 11.9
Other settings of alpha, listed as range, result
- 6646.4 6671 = 12.3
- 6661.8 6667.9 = 11.7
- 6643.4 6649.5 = 12.4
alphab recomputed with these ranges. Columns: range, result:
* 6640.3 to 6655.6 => 12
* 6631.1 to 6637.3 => 11.2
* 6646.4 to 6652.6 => 11.7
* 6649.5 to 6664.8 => 11.4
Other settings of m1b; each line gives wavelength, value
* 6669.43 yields 9.49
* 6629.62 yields 12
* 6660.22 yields 10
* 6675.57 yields 8.91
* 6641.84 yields 11.9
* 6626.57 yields 11.3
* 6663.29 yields 11.7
